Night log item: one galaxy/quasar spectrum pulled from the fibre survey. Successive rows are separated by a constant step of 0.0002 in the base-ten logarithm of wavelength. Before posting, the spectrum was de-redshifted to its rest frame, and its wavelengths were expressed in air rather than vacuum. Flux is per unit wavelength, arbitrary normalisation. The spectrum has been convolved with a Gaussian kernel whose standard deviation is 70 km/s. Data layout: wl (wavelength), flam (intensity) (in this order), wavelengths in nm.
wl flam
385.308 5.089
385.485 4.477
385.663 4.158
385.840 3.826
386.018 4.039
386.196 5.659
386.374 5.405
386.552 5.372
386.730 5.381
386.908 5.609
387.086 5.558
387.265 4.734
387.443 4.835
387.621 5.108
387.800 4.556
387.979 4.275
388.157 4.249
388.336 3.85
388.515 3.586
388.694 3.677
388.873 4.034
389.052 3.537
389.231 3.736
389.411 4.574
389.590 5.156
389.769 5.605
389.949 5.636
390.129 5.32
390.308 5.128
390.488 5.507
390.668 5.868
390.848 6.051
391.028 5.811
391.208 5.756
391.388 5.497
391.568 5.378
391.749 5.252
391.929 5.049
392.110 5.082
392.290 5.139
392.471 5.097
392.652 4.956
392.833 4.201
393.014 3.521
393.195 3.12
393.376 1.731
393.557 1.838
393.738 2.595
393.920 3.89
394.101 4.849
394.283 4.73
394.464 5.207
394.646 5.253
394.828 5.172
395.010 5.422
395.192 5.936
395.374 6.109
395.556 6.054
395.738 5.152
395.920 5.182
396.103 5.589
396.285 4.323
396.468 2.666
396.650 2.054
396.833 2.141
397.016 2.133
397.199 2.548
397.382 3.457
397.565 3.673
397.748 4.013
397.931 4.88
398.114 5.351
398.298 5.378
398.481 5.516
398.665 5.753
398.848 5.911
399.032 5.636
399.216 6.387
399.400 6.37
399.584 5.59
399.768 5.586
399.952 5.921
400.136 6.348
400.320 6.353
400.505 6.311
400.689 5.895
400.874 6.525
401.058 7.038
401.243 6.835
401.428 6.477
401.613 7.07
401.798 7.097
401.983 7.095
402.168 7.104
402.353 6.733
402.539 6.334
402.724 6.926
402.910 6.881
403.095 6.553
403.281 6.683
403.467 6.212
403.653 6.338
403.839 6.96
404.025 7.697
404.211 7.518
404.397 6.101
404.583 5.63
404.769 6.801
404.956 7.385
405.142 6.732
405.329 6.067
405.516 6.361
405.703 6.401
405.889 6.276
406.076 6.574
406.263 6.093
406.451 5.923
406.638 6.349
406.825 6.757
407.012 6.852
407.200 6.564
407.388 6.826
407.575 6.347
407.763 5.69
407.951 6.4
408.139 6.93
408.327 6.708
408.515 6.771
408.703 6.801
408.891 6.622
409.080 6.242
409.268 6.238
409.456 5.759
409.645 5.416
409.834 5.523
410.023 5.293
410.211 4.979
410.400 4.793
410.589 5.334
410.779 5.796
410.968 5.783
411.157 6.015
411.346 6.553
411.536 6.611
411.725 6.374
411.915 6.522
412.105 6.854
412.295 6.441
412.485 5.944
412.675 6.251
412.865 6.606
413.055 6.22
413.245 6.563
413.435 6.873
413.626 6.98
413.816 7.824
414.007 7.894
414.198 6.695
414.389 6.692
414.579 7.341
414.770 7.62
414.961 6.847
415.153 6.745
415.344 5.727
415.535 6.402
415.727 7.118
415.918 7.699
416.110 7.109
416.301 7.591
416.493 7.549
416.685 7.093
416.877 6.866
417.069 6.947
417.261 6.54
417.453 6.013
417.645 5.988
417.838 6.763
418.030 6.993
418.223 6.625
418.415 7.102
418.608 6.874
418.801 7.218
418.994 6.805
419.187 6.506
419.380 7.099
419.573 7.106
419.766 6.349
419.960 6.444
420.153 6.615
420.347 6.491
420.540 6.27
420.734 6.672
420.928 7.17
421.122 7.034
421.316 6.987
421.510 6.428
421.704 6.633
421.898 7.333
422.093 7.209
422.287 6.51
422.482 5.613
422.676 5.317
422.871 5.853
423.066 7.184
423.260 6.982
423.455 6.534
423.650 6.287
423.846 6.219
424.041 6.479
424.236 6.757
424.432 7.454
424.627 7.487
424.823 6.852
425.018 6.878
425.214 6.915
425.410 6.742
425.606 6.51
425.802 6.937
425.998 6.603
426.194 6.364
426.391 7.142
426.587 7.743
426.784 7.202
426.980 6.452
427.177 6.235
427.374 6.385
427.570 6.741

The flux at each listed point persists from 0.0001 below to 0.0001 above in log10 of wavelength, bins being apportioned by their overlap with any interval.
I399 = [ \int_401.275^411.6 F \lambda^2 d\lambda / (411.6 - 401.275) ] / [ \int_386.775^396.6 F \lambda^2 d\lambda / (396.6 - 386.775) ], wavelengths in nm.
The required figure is 1.46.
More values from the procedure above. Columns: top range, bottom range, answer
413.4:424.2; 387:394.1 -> 1.70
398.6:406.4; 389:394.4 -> 1.47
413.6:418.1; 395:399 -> 1.69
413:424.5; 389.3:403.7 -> 1.43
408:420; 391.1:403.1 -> 1.38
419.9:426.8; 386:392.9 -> 1.60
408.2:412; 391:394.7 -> 1.48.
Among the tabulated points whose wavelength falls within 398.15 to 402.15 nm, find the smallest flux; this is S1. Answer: 5.378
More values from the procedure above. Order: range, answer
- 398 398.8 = 5.351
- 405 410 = 5.416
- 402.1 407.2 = 5.63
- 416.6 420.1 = 5.988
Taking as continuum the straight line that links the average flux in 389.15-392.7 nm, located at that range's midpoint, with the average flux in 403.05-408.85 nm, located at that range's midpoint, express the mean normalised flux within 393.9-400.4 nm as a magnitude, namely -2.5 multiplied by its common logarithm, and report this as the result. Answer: 0.18 mag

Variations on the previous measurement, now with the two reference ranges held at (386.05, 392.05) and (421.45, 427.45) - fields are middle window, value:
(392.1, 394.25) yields 0.33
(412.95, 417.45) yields -0.12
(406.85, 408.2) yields -0.11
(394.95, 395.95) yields -0.08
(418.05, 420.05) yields -0.06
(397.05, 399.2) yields 0.15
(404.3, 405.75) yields -0.12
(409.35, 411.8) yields 0.06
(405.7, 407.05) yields -0.10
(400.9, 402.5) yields -0.23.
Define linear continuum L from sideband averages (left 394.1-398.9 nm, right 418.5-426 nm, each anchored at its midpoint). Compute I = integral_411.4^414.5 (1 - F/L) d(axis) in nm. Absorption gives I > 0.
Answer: -0.40 nm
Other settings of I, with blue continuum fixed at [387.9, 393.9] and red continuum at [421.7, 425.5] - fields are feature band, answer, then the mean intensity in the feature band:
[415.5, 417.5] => -0.270 nm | 7.04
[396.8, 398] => 0.405 nm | 3.29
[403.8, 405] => -0.318 nm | 6.85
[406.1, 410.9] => -0.383 nm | 6.12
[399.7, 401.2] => -0.327 nm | 6.28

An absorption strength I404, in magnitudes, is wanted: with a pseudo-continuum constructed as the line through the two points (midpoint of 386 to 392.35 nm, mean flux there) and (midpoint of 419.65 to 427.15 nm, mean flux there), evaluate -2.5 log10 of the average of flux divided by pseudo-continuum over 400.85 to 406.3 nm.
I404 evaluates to -0.17 mag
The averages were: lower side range 4.98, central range 6.69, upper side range 6.7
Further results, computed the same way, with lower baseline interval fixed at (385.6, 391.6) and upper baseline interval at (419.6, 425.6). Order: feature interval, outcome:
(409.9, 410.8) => 0.16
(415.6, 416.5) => -0.17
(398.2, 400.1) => -0.07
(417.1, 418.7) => -0.04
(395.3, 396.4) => -0.01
